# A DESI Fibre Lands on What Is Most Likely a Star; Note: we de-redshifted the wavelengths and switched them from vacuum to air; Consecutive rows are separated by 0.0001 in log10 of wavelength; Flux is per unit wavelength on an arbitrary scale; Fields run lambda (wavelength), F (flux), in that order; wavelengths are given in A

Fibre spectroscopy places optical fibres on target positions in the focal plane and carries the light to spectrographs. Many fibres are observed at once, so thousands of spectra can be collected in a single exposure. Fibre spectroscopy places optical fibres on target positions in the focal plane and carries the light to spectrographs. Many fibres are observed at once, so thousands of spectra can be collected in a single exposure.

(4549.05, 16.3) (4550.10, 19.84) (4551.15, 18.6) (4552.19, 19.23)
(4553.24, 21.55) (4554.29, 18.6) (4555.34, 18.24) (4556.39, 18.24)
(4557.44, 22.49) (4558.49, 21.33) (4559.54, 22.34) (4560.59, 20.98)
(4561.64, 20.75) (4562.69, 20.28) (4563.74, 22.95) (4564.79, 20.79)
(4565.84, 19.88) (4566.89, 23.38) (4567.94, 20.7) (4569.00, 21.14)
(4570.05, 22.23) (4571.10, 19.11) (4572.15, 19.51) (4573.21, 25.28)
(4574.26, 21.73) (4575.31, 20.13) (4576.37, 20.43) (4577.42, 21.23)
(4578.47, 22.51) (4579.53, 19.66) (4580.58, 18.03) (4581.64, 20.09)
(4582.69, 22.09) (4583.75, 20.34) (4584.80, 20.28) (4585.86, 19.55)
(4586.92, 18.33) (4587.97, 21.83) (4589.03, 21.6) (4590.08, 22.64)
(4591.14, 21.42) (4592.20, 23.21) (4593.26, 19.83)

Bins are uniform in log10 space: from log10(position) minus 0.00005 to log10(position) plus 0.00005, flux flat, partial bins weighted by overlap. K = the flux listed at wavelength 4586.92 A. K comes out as 18.33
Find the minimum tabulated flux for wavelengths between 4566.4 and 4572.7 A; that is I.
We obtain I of 19.11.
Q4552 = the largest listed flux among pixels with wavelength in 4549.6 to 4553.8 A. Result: 21.55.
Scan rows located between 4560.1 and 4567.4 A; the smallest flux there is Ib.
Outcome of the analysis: 19.88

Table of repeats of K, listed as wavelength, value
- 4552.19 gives 19.23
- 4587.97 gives 21.83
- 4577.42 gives 21.23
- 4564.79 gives 20.79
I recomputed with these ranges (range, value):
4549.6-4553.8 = 18.6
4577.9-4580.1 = 19.66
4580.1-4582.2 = 18.03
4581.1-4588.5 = 18.33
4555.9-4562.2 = 18.24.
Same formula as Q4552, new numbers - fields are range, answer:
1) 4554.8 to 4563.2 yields 22.49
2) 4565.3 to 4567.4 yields 23.38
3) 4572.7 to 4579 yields 25.28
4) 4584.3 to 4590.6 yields 22.64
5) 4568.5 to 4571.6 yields 22.23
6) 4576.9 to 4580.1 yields 22.51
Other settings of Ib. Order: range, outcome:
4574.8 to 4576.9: 20.13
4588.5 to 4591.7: 21.42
